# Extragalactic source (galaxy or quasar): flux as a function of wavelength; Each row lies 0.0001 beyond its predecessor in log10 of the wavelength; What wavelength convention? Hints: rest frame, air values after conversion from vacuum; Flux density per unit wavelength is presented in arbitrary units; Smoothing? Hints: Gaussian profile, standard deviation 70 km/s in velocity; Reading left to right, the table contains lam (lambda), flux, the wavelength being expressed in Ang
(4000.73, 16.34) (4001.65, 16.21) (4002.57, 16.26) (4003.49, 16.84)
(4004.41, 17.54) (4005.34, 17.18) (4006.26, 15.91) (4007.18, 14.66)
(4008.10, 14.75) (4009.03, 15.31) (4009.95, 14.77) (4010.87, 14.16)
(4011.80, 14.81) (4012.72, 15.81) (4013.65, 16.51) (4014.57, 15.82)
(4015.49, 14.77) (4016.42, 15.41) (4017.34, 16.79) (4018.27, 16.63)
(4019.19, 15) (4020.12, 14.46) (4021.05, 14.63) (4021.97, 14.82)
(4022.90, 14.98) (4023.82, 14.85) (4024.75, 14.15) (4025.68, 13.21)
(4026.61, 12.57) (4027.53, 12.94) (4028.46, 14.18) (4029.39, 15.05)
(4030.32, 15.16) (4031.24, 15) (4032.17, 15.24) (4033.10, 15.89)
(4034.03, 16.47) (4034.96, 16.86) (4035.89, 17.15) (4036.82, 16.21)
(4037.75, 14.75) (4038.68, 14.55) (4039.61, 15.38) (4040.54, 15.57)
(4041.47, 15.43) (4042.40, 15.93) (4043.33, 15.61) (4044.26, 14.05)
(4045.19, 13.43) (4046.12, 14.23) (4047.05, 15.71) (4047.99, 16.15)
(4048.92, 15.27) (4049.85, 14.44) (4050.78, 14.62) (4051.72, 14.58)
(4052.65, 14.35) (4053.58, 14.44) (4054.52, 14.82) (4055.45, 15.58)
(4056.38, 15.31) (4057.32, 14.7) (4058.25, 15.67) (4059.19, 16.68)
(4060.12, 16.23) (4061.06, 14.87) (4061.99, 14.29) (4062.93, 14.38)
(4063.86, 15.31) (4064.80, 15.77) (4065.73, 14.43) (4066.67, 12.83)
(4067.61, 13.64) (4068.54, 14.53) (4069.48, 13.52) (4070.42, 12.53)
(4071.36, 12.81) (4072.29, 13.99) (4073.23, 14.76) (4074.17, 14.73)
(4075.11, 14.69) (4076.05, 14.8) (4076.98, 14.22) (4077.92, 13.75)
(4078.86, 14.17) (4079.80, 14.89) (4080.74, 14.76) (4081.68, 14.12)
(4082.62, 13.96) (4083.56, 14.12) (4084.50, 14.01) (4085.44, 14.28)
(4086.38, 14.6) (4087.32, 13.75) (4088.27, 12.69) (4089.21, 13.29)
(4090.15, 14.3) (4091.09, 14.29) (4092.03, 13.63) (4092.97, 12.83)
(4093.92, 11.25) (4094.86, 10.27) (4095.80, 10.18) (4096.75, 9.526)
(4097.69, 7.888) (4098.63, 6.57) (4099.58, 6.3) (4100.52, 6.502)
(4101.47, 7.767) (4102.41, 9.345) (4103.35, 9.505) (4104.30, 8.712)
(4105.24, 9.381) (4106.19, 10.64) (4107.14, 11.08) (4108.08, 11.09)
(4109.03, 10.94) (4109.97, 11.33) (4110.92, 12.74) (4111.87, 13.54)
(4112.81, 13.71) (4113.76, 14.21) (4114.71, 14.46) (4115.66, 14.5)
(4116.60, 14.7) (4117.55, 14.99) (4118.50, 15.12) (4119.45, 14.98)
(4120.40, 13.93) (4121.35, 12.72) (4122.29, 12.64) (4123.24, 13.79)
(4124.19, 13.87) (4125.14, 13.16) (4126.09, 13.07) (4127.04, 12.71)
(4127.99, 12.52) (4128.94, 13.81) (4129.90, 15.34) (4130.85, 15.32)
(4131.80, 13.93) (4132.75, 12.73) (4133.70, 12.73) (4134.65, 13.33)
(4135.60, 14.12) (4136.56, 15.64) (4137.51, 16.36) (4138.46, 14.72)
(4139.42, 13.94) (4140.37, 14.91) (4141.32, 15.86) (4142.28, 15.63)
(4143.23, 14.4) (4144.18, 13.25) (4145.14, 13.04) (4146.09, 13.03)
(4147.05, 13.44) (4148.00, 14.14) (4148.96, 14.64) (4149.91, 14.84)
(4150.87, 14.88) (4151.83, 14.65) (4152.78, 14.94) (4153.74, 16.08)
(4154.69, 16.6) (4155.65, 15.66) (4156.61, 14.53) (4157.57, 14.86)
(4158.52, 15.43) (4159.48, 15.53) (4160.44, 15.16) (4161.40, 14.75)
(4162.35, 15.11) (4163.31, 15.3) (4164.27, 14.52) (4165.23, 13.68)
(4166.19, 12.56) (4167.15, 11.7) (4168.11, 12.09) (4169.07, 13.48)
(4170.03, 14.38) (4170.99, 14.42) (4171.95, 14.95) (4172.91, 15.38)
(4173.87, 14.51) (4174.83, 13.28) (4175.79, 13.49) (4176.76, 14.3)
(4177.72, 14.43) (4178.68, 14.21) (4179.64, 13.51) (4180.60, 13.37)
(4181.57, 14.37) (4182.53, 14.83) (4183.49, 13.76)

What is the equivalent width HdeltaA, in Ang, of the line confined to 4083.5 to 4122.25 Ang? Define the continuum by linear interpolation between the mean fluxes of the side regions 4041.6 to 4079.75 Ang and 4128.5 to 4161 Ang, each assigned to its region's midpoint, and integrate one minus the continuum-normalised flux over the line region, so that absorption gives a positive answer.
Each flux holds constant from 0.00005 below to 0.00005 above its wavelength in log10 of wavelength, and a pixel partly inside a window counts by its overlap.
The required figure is 7.2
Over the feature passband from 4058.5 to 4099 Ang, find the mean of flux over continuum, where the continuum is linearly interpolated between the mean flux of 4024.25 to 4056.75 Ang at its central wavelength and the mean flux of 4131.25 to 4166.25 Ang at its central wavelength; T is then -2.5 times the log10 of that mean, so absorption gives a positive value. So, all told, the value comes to 0.098 mag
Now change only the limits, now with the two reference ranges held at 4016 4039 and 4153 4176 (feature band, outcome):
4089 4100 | 0.34 mag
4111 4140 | 0.05 mag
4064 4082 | 0.05 mag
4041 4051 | 0.00 mag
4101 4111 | 0.41 mag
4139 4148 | 0.03 mag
